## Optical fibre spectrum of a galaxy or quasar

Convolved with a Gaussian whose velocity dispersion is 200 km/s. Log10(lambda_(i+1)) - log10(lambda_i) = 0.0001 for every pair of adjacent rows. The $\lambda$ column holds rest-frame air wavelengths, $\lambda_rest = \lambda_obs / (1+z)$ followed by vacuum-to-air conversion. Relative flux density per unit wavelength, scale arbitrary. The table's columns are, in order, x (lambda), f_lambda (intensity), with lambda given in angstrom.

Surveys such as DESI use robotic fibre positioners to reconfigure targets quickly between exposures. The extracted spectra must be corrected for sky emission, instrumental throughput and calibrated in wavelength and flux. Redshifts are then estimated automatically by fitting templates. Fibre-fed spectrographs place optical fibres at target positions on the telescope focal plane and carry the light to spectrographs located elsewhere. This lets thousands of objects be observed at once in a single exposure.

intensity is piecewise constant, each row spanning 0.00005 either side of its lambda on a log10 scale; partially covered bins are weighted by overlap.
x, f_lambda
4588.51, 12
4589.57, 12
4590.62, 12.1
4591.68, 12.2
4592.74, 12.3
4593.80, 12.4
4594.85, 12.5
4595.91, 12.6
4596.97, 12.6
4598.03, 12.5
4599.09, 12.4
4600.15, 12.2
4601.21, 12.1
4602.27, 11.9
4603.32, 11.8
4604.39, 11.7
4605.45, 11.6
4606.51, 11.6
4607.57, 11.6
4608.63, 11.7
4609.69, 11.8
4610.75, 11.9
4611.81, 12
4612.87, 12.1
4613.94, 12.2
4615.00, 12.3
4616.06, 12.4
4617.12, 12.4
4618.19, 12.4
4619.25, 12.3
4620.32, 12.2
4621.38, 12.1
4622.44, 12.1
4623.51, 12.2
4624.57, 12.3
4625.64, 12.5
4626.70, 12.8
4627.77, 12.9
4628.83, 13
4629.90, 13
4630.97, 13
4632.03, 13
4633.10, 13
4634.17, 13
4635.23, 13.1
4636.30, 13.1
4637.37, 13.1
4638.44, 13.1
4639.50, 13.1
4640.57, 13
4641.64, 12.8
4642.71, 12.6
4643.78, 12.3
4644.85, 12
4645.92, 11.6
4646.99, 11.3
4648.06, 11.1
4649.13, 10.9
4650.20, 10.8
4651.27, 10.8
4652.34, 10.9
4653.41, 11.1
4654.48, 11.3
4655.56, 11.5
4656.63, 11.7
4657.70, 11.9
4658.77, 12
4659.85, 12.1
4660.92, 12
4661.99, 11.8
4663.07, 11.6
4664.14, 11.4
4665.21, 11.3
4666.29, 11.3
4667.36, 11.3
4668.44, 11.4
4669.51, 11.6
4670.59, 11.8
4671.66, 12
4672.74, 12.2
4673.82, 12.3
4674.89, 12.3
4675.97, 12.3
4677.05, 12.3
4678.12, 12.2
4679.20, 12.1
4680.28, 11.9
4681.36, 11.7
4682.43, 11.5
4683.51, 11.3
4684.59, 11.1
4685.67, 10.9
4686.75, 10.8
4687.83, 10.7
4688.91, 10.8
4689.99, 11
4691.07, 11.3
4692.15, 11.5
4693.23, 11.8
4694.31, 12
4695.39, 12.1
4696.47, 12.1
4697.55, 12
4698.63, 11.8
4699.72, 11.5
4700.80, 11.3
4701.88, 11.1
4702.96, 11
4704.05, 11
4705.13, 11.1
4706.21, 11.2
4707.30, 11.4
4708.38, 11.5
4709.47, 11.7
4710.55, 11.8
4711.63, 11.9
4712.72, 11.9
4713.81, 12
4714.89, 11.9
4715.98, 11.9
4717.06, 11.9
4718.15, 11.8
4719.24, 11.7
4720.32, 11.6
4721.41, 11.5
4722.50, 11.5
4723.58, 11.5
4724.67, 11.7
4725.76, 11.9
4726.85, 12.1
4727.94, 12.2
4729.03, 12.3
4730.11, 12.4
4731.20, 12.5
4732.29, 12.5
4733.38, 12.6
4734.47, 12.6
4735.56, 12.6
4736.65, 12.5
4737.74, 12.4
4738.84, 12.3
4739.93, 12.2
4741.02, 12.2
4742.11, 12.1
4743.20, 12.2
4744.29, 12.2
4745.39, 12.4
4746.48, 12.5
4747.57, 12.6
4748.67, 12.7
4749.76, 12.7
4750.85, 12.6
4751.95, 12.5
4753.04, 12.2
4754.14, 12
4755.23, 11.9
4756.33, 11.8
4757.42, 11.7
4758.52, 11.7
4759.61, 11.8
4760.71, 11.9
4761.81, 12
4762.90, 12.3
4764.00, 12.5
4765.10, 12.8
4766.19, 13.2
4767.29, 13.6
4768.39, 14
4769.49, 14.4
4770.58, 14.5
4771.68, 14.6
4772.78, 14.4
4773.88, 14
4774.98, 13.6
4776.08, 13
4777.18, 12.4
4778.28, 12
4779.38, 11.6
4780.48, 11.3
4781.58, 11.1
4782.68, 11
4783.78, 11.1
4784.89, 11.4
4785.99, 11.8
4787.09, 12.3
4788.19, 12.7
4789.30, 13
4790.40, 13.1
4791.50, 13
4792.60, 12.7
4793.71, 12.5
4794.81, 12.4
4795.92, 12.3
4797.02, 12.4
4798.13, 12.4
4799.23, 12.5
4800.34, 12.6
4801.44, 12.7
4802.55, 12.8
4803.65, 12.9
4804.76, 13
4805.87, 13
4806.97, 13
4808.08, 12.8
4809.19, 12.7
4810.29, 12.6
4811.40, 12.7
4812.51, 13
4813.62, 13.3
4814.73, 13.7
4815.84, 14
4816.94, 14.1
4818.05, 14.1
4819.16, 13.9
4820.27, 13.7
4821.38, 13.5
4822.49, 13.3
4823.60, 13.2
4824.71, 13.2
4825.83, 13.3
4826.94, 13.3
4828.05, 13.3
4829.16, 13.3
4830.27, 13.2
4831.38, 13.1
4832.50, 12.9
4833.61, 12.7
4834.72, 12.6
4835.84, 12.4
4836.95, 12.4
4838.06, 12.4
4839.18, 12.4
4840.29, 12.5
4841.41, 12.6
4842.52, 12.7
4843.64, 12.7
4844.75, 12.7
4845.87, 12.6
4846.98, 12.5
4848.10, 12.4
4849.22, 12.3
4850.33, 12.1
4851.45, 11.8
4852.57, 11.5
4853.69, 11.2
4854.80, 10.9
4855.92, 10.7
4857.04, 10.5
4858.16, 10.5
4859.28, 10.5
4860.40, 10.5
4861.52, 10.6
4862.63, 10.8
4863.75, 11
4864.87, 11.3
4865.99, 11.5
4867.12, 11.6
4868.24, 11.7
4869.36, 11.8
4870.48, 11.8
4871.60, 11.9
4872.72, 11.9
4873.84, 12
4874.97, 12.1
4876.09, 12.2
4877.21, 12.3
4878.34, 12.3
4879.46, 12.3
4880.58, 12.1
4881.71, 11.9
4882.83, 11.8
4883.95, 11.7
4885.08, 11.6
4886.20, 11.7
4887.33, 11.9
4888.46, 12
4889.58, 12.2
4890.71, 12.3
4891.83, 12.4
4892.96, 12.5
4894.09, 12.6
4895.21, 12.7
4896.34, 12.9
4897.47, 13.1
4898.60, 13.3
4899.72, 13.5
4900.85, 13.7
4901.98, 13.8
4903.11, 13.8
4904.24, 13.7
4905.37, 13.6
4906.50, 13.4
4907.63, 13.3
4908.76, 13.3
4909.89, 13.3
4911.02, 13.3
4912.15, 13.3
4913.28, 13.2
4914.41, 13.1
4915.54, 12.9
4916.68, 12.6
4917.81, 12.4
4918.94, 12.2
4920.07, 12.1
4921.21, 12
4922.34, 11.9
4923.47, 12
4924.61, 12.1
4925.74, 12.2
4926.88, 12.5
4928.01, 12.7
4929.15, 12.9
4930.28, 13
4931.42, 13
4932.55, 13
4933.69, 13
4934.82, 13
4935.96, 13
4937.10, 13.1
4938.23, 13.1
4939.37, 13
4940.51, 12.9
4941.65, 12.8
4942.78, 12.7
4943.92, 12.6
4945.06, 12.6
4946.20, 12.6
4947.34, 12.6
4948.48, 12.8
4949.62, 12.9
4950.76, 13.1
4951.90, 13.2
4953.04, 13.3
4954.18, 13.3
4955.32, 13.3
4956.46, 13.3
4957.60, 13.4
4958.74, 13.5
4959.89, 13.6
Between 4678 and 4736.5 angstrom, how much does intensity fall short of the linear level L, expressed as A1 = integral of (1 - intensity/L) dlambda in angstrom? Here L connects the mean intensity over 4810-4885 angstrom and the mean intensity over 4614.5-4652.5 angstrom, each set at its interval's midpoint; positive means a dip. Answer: 3.0 angstrom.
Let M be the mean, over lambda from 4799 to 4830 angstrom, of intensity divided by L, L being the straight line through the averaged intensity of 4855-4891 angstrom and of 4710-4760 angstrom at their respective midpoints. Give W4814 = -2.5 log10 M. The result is -0.12 mag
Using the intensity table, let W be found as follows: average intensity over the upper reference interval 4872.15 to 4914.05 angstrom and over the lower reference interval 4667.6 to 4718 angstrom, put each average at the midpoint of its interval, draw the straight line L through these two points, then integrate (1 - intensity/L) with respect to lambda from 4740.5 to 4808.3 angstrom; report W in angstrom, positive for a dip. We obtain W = -2.81 angstrom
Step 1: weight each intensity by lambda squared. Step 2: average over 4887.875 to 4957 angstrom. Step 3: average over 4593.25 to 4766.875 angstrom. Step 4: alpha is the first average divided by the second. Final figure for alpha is 1.2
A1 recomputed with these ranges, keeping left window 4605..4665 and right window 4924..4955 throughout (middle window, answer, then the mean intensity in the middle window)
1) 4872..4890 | 1.0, 12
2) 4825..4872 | 2.3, 12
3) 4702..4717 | 0.9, 11.6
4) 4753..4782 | -0.6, 12.7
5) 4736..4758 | 0.2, 12.3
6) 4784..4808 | -0.1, 12.6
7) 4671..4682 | 0.1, 12.1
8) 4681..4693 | 1.1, 11.2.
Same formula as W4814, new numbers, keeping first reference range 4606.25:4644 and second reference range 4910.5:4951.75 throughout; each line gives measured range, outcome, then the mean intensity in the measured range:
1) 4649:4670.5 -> 0.098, 11.5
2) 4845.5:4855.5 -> 0.069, 11.9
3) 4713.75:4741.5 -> 0.043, 12.1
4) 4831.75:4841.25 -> 0.010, 12.5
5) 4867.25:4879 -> 0.061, 12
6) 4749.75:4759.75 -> 0.047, 12.1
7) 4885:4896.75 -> 0.037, 12.3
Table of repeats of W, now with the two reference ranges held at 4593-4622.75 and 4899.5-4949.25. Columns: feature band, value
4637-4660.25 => 0.71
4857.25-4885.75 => 2.66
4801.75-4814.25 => -0.28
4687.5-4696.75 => 0.64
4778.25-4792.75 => 0.66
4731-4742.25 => 0.02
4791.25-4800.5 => 0.05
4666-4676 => 0.36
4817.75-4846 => -0.73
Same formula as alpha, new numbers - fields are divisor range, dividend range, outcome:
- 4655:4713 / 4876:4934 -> 1.20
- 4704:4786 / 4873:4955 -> 1.11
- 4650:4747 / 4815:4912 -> 1.13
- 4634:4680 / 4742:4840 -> 1.13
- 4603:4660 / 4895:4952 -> 1.20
